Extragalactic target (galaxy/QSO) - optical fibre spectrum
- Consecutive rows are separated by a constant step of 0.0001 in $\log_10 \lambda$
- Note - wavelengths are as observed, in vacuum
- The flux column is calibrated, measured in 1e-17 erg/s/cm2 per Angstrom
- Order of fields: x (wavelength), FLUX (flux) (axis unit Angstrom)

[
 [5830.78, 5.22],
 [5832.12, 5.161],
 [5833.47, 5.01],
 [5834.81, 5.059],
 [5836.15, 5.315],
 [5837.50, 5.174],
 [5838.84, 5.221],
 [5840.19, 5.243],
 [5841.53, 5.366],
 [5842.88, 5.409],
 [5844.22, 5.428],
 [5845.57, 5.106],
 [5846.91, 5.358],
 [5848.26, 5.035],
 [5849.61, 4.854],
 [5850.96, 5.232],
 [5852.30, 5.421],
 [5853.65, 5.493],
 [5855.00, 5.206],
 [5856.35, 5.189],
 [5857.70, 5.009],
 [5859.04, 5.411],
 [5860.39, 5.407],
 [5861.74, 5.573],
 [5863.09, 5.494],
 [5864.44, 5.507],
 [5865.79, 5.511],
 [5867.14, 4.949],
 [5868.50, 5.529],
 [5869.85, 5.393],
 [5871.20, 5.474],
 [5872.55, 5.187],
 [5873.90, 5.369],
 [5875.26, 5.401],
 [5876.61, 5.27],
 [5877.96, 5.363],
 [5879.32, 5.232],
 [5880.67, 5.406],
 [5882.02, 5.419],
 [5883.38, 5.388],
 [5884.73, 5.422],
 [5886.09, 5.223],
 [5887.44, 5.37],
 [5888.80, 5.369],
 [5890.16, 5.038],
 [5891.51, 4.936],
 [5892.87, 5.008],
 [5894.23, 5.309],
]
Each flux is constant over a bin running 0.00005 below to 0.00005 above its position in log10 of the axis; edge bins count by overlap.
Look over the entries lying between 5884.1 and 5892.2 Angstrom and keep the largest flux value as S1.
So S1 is 5.422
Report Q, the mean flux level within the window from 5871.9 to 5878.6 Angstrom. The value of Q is 5.32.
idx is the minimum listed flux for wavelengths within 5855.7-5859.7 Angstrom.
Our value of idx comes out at 5.009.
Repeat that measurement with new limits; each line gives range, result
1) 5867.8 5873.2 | 5.187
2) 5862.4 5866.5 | 5.494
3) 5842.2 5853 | 4.854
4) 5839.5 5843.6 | 5.243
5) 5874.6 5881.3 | 5.232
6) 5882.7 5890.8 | 5.038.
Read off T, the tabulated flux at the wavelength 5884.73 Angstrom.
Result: 5.422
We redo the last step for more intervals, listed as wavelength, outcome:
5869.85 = 5.393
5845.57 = 5.106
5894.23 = 5.309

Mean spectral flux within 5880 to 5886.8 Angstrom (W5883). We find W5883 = 5.37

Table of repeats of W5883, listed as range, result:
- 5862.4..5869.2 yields 5.39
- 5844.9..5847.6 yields 5.24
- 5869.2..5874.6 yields 5.35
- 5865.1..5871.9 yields 5.37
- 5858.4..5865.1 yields 5.48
